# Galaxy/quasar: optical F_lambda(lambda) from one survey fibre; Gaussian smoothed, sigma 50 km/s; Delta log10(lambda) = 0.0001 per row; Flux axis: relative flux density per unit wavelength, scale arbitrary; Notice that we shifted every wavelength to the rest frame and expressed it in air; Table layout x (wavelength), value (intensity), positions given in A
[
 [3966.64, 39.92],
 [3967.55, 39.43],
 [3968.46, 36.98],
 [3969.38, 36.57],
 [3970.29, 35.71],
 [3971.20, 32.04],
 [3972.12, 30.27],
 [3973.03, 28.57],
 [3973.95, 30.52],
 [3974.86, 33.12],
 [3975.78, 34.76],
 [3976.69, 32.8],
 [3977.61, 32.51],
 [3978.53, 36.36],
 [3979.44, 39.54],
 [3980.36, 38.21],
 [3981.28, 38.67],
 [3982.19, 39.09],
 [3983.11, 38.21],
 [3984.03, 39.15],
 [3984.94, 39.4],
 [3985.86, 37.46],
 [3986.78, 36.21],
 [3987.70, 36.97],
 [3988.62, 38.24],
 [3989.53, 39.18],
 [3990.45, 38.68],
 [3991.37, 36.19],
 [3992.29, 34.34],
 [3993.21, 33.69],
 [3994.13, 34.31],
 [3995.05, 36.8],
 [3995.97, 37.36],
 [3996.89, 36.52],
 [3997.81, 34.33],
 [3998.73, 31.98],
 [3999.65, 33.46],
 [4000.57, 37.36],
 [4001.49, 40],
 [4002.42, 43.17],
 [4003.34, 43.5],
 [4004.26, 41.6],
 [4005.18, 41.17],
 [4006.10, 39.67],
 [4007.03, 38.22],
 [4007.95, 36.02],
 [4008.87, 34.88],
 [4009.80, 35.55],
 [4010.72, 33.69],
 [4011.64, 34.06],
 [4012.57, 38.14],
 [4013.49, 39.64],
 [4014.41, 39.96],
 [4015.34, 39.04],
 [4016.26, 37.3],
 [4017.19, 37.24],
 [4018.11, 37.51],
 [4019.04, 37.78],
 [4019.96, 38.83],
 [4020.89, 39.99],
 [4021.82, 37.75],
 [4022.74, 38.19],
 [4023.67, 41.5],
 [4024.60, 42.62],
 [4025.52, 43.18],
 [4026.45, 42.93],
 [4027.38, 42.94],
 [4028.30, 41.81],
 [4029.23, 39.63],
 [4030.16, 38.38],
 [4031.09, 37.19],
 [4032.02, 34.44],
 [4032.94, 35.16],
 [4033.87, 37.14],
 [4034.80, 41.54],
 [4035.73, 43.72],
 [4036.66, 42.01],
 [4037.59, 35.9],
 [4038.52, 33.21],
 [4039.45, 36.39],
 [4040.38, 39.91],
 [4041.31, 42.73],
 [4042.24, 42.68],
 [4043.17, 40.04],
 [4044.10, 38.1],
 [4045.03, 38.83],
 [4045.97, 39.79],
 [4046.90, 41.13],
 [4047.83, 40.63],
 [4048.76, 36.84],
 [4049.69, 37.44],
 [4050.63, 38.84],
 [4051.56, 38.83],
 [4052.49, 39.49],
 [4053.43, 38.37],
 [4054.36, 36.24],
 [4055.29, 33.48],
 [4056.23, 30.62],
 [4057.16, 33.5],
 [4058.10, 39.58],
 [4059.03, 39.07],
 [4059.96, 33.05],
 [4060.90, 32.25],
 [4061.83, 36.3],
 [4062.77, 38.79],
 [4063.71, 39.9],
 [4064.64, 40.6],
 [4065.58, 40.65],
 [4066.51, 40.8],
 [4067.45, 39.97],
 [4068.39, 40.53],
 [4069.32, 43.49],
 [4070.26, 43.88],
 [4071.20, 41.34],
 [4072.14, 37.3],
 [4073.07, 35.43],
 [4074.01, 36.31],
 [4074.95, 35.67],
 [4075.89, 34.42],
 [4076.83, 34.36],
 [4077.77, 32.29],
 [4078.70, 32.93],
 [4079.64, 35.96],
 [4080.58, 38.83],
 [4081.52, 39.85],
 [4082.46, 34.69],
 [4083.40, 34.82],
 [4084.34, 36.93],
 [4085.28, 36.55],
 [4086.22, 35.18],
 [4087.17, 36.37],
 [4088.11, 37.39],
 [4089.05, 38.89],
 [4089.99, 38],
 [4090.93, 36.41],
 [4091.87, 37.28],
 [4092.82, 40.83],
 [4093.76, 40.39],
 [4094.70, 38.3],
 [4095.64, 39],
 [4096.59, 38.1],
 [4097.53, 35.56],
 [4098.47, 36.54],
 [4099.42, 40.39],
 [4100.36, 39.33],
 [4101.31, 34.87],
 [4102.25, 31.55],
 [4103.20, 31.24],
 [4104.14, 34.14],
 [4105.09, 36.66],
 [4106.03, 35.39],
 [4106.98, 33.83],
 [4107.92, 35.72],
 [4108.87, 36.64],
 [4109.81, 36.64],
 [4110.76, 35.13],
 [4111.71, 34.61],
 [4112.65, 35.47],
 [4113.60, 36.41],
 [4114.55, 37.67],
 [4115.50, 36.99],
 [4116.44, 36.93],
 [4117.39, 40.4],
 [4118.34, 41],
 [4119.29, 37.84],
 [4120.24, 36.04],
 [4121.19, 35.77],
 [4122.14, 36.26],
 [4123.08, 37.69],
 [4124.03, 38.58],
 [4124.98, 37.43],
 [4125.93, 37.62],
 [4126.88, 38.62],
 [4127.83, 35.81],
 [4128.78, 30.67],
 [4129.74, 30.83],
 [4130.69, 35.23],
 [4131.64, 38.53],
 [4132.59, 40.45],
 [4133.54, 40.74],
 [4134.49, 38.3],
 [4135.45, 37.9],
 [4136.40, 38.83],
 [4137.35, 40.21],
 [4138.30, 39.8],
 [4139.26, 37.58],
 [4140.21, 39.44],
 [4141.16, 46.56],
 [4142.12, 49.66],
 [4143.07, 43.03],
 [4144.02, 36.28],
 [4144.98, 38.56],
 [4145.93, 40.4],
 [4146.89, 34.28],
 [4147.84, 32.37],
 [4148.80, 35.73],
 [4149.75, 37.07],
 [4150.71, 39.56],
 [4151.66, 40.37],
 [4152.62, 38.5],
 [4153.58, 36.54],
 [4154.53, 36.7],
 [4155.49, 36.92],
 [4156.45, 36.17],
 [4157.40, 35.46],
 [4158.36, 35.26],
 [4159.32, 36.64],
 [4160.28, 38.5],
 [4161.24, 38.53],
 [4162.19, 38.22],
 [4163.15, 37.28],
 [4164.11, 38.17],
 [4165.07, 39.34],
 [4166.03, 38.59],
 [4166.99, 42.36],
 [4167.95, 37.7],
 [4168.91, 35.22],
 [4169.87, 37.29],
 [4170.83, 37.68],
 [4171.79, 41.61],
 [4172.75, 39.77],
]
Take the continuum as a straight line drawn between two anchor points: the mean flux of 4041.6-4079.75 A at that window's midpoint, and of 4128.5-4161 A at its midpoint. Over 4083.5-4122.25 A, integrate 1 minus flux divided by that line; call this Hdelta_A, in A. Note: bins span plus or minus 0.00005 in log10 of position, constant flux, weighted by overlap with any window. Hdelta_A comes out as 1.2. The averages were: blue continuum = 37.8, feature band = 36.8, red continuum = 38.1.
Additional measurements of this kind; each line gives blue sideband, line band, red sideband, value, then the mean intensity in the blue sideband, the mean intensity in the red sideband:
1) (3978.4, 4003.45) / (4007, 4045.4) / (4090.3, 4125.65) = -1.5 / 37.4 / 36.9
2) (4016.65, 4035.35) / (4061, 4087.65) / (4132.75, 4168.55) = 1.0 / 39.3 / 38.6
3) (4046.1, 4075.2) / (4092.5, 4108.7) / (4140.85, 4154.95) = 0.8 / 38.1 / 39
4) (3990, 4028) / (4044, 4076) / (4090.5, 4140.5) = -0.4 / 38.1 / 37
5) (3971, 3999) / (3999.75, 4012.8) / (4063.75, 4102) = -0.7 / 35.7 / 37.8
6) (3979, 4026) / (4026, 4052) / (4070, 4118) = -1.2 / 38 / 36.6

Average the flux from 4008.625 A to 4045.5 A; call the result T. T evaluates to 38.8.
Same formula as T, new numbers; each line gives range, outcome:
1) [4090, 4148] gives 37.5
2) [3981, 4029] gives 38.2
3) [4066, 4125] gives 37.1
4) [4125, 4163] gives 38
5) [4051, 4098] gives 37.4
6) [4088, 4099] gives 38.1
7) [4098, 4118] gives 36.1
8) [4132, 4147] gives 40.3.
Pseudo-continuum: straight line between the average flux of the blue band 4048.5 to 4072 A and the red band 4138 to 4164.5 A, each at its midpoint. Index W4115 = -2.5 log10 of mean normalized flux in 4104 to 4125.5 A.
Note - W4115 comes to 0.04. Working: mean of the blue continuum 38.1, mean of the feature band 36.7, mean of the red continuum 38.3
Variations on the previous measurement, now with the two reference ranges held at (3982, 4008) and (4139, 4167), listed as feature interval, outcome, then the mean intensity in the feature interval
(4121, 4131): 0.07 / 35.9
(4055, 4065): 0.06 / 36.1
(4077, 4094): 0.04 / 36.8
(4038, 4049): -0.04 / 39.2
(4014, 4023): -0.02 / 38.3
